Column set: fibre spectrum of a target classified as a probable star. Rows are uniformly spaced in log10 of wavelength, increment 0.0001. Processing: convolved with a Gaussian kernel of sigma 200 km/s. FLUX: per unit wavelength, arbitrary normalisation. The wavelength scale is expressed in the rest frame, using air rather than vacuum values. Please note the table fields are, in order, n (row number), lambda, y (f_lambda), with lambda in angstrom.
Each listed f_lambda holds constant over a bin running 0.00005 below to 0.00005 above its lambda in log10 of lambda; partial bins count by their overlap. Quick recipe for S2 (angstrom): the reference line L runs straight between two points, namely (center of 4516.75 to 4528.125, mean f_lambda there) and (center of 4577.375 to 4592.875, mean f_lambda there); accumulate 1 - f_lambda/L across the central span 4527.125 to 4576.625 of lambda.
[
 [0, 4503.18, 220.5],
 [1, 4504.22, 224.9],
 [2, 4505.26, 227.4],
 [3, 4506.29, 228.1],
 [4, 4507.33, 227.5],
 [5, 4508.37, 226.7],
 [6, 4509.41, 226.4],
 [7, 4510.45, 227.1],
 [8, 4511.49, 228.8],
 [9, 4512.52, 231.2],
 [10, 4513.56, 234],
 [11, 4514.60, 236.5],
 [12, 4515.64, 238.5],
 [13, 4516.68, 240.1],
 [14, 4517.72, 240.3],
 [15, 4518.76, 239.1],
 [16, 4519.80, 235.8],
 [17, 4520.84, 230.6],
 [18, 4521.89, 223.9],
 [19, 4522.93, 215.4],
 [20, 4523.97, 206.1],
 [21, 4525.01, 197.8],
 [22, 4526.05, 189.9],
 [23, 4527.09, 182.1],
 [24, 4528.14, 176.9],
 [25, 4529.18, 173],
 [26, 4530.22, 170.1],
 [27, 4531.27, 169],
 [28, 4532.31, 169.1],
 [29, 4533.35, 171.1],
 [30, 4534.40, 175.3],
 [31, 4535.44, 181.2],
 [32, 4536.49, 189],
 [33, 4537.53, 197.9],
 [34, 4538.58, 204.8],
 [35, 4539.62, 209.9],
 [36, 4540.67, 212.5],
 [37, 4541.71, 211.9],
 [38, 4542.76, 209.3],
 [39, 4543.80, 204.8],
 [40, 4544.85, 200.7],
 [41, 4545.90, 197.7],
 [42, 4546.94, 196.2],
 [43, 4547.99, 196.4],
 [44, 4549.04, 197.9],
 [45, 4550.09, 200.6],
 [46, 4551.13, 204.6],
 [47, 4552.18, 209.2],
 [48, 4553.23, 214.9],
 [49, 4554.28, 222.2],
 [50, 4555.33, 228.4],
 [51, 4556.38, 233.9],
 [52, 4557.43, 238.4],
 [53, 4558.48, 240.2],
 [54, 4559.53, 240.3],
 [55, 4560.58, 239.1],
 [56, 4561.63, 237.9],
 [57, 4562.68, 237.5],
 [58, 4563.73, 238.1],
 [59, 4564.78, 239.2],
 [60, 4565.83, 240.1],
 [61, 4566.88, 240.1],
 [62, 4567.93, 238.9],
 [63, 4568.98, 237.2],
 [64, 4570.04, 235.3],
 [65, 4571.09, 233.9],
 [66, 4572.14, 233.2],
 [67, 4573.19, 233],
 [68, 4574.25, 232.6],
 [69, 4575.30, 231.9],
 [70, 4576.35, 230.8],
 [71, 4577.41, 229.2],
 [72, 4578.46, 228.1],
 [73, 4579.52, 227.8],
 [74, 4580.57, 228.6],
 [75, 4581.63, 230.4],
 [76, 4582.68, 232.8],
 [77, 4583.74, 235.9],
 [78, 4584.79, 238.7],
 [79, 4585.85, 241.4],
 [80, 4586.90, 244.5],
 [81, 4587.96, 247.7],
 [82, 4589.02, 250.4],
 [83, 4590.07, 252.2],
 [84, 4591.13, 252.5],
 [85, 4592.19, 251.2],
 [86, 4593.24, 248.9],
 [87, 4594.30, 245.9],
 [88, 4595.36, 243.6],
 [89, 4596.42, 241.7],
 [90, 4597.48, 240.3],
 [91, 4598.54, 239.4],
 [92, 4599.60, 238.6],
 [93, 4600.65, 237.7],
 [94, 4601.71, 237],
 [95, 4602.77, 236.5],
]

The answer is 3.1 angstrom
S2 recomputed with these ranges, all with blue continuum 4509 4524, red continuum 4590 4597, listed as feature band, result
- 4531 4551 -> 3.5 angstrom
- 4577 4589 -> 0.5 angstrom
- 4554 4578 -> 0.6 angstrom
